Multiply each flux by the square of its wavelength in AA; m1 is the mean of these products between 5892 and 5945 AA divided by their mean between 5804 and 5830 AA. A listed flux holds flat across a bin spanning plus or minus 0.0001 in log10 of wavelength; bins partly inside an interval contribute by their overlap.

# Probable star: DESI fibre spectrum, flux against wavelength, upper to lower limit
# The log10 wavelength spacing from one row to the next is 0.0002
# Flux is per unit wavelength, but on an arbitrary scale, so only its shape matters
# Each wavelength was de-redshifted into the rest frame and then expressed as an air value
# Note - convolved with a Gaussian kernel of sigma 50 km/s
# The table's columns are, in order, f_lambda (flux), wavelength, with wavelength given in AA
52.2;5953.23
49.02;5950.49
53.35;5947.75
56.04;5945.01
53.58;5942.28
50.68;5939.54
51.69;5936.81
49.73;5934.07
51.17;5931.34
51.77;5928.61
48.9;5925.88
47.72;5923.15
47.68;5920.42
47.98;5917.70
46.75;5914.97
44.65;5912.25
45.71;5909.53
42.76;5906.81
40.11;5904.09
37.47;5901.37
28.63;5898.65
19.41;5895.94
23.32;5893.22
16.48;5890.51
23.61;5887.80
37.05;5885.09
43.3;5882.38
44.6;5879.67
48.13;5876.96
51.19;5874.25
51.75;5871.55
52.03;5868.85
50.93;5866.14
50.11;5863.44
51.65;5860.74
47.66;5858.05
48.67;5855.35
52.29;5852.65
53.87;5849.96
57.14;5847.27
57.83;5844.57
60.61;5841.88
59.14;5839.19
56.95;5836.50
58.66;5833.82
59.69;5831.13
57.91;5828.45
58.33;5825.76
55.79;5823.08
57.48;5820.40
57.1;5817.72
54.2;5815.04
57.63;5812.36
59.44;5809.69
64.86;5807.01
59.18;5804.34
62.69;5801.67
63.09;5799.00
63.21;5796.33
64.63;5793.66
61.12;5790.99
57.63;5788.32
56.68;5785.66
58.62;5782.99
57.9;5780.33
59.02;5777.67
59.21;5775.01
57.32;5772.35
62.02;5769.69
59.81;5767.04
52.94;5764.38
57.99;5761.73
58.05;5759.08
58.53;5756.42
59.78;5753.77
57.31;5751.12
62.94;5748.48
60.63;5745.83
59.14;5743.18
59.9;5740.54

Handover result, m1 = 0.8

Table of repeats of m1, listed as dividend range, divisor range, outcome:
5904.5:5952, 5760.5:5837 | 0.87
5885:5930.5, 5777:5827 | 0.67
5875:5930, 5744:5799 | 0.70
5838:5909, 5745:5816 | 0.76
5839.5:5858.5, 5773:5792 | 0.95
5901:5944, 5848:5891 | 1.06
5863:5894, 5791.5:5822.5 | 0.70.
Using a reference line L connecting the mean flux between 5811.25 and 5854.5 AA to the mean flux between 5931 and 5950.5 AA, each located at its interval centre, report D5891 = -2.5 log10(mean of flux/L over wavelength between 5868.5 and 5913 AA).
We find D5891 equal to 0.40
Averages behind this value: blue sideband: 57.1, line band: 37.8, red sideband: 52.2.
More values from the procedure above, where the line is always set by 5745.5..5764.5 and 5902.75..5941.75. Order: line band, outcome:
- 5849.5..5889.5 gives 0.103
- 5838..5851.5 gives -0.093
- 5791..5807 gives -0.124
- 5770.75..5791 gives -0.023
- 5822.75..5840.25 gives -0.086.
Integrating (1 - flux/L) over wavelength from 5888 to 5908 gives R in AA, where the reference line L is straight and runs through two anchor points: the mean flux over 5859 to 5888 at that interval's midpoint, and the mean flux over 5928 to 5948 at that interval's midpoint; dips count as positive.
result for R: 8.04 AA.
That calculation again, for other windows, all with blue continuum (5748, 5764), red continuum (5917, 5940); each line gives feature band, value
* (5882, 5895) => 6.1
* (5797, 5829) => -2.0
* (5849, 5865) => 0.8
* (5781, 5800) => -1.3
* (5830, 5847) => -1.4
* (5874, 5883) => 1.0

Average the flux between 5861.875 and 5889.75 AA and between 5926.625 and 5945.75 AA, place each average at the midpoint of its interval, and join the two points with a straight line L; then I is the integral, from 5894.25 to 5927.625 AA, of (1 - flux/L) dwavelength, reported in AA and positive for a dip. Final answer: 5.2 AA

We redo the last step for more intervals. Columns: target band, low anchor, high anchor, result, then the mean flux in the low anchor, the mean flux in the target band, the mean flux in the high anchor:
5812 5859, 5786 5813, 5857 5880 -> -0.7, 61.3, 56.2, 50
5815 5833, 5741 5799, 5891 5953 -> -1.1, 59.4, 57.5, 44.7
